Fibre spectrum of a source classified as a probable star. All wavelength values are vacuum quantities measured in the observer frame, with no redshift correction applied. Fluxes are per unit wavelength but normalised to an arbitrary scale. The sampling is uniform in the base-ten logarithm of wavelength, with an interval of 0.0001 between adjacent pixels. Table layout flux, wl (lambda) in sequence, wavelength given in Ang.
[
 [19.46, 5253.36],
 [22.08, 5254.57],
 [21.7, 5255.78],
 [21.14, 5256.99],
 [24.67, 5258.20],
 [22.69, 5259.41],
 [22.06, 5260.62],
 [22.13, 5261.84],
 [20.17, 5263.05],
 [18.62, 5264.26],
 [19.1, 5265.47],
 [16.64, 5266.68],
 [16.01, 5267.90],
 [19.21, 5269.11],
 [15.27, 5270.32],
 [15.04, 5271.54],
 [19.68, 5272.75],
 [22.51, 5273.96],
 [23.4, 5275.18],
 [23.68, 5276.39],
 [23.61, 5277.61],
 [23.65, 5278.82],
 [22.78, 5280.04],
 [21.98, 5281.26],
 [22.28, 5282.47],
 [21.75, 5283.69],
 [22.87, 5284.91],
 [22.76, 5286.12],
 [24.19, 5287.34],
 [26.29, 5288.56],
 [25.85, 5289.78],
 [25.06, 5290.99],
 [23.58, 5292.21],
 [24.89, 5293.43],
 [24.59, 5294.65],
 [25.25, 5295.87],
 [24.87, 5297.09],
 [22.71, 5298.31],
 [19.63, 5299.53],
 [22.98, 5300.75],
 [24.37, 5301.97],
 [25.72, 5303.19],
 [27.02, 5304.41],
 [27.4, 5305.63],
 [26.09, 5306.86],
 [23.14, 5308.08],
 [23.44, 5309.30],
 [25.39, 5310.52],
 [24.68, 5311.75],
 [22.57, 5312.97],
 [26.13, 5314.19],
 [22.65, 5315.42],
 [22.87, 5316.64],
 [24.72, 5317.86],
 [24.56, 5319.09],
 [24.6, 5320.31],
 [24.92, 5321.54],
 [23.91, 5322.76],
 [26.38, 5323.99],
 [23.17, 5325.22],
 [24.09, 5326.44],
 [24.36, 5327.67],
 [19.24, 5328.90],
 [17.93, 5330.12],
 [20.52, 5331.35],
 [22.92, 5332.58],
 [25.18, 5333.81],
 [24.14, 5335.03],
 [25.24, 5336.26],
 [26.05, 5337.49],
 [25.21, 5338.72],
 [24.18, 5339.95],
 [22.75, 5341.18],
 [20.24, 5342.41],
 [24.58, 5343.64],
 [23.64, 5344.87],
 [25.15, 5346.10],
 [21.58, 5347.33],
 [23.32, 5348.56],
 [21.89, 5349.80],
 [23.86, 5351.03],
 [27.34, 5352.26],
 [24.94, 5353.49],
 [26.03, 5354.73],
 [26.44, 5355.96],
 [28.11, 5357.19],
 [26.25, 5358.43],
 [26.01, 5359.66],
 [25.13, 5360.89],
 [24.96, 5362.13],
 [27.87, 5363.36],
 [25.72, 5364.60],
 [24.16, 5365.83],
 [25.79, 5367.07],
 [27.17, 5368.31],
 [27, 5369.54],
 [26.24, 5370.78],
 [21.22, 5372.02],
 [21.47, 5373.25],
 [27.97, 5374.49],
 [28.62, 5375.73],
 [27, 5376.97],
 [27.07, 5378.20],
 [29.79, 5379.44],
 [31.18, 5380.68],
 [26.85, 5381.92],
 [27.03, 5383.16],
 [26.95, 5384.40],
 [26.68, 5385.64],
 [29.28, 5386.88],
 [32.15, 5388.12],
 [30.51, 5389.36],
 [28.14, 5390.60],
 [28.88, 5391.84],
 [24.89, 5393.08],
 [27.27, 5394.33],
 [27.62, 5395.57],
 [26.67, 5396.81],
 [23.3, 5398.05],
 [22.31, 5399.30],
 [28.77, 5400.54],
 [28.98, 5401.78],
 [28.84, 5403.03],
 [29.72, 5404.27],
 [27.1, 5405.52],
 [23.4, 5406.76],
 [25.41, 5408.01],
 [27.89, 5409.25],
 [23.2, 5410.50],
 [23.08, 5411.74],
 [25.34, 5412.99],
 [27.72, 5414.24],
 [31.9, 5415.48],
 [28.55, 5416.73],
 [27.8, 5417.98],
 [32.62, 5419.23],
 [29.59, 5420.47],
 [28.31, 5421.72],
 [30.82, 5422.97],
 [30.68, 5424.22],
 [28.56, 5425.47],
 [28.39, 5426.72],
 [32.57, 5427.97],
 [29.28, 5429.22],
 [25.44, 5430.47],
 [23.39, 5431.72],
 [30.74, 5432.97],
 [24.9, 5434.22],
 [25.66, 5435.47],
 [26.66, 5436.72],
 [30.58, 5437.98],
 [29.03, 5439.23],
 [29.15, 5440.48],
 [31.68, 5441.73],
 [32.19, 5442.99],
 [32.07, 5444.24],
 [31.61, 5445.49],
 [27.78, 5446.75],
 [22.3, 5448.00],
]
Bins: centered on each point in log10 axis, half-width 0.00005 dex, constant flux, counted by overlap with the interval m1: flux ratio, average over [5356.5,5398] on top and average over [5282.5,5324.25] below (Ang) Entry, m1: 1.1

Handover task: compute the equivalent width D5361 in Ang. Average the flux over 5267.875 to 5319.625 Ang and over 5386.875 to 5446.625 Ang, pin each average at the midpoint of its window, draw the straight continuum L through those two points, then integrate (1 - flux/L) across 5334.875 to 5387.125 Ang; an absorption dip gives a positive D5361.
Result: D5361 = 0.69 Ang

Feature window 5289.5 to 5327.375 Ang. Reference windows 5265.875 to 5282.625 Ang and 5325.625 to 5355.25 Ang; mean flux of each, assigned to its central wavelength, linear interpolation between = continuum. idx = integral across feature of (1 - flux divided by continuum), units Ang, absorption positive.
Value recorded -4.22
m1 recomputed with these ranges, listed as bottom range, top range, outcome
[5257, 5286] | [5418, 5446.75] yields 1.40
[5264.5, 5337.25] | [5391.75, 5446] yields 1.22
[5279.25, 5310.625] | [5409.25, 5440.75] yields 1.17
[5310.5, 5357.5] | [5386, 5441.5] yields 1.16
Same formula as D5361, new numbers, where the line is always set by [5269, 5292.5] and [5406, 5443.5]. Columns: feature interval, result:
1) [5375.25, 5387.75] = -0.8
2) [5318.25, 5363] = 1.1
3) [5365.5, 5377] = 0.2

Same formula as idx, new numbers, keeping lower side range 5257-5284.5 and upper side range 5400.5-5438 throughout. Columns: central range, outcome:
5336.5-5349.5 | 0.30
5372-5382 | -0.49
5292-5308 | -1.68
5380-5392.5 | -1.17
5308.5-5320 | -0.63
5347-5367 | -0.31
